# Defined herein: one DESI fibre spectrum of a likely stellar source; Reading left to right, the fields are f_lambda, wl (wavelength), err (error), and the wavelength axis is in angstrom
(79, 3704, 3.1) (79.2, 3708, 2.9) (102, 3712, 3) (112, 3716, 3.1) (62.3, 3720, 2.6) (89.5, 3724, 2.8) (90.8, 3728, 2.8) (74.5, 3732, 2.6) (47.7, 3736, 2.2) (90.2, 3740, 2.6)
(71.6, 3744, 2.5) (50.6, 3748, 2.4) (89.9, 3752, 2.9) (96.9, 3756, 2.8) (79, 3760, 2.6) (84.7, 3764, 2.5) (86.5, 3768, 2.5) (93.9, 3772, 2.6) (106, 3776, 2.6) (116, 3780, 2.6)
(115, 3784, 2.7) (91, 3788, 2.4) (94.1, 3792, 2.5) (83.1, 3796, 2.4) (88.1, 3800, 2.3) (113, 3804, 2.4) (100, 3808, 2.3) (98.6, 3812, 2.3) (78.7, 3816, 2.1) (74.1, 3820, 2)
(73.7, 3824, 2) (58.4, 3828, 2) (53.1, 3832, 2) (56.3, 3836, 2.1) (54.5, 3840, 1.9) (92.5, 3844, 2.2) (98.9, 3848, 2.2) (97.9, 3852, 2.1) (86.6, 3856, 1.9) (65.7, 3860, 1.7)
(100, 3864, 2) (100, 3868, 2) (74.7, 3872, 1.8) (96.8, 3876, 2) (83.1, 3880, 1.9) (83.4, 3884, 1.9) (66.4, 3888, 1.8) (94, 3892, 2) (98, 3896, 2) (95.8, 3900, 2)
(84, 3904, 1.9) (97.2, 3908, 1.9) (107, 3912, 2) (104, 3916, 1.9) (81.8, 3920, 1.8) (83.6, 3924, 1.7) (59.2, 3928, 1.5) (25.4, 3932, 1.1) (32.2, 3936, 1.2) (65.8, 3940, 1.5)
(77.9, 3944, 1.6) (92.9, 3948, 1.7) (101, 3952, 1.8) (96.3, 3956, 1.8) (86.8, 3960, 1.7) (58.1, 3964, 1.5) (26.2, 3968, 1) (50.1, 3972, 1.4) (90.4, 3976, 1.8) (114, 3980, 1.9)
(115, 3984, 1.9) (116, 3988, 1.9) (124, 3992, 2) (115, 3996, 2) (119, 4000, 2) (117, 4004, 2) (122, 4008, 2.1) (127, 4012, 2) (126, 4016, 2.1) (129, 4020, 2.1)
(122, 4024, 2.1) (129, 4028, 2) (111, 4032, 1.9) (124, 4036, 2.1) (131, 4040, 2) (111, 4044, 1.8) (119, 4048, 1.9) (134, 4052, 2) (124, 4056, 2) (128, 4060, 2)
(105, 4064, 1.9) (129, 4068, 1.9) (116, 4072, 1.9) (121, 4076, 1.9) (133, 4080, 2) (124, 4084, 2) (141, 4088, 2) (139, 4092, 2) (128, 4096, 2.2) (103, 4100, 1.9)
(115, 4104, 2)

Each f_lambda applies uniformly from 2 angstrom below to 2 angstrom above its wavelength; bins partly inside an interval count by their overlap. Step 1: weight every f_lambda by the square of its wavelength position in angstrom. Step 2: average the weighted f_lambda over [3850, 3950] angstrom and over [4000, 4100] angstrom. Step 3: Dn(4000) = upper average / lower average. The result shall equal 1.6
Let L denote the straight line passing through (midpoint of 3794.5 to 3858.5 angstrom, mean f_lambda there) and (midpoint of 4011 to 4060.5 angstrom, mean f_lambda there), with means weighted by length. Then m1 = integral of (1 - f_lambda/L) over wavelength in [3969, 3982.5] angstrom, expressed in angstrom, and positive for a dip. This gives 3.7 angstrom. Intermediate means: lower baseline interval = 81.6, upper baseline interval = 124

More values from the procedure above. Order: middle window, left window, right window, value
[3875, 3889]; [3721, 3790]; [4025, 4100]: 2.7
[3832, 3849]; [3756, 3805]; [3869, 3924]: 3.8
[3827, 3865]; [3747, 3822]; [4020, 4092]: 8.9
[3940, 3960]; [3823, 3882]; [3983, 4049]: 3.0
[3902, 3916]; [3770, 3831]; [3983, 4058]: 1.2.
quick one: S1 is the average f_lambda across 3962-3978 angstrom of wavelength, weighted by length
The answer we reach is 56.2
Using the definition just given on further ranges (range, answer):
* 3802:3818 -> 97.6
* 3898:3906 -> 89.9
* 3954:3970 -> 66.8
